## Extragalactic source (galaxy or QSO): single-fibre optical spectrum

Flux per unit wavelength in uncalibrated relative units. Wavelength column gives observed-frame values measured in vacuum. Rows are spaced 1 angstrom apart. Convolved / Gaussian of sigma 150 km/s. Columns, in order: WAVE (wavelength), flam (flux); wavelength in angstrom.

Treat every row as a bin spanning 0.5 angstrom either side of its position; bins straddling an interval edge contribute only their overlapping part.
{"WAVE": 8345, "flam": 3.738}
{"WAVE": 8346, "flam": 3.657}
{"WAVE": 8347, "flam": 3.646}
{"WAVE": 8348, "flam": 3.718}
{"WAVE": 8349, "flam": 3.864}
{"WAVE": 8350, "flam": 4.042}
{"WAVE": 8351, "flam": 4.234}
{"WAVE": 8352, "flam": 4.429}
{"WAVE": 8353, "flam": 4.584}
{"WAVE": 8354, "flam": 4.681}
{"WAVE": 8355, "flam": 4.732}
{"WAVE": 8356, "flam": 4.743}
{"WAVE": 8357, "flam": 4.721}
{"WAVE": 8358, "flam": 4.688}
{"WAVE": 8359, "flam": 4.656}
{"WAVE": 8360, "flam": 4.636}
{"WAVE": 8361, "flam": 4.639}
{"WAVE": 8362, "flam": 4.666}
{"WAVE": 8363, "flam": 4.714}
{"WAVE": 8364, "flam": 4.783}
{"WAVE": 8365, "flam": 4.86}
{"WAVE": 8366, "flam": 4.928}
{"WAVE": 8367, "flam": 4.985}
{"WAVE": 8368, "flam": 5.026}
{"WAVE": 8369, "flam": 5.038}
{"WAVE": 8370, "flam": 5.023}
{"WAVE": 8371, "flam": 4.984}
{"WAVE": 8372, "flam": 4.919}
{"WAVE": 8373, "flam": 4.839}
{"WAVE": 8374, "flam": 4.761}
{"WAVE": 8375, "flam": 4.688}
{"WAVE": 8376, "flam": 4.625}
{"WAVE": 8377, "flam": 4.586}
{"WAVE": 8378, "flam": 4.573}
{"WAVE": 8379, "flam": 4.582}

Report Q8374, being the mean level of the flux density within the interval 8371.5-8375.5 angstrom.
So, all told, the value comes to 4.8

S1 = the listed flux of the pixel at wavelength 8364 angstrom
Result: 4.783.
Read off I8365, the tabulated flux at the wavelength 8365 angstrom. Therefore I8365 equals 4.86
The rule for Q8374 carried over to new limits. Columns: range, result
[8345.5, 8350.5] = 3.79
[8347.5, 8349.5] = 3.79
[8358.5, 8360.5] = 4.65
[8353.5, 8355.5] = 4.71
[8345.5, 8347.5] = 3.65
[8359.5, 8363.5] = 4.66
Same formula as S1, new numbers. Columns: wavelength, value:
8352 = 4.429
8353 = 4.584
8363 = 4.714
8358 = 4.688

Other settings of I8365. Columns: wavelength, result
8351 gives 4.234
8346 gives 3.657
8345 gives 3.738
